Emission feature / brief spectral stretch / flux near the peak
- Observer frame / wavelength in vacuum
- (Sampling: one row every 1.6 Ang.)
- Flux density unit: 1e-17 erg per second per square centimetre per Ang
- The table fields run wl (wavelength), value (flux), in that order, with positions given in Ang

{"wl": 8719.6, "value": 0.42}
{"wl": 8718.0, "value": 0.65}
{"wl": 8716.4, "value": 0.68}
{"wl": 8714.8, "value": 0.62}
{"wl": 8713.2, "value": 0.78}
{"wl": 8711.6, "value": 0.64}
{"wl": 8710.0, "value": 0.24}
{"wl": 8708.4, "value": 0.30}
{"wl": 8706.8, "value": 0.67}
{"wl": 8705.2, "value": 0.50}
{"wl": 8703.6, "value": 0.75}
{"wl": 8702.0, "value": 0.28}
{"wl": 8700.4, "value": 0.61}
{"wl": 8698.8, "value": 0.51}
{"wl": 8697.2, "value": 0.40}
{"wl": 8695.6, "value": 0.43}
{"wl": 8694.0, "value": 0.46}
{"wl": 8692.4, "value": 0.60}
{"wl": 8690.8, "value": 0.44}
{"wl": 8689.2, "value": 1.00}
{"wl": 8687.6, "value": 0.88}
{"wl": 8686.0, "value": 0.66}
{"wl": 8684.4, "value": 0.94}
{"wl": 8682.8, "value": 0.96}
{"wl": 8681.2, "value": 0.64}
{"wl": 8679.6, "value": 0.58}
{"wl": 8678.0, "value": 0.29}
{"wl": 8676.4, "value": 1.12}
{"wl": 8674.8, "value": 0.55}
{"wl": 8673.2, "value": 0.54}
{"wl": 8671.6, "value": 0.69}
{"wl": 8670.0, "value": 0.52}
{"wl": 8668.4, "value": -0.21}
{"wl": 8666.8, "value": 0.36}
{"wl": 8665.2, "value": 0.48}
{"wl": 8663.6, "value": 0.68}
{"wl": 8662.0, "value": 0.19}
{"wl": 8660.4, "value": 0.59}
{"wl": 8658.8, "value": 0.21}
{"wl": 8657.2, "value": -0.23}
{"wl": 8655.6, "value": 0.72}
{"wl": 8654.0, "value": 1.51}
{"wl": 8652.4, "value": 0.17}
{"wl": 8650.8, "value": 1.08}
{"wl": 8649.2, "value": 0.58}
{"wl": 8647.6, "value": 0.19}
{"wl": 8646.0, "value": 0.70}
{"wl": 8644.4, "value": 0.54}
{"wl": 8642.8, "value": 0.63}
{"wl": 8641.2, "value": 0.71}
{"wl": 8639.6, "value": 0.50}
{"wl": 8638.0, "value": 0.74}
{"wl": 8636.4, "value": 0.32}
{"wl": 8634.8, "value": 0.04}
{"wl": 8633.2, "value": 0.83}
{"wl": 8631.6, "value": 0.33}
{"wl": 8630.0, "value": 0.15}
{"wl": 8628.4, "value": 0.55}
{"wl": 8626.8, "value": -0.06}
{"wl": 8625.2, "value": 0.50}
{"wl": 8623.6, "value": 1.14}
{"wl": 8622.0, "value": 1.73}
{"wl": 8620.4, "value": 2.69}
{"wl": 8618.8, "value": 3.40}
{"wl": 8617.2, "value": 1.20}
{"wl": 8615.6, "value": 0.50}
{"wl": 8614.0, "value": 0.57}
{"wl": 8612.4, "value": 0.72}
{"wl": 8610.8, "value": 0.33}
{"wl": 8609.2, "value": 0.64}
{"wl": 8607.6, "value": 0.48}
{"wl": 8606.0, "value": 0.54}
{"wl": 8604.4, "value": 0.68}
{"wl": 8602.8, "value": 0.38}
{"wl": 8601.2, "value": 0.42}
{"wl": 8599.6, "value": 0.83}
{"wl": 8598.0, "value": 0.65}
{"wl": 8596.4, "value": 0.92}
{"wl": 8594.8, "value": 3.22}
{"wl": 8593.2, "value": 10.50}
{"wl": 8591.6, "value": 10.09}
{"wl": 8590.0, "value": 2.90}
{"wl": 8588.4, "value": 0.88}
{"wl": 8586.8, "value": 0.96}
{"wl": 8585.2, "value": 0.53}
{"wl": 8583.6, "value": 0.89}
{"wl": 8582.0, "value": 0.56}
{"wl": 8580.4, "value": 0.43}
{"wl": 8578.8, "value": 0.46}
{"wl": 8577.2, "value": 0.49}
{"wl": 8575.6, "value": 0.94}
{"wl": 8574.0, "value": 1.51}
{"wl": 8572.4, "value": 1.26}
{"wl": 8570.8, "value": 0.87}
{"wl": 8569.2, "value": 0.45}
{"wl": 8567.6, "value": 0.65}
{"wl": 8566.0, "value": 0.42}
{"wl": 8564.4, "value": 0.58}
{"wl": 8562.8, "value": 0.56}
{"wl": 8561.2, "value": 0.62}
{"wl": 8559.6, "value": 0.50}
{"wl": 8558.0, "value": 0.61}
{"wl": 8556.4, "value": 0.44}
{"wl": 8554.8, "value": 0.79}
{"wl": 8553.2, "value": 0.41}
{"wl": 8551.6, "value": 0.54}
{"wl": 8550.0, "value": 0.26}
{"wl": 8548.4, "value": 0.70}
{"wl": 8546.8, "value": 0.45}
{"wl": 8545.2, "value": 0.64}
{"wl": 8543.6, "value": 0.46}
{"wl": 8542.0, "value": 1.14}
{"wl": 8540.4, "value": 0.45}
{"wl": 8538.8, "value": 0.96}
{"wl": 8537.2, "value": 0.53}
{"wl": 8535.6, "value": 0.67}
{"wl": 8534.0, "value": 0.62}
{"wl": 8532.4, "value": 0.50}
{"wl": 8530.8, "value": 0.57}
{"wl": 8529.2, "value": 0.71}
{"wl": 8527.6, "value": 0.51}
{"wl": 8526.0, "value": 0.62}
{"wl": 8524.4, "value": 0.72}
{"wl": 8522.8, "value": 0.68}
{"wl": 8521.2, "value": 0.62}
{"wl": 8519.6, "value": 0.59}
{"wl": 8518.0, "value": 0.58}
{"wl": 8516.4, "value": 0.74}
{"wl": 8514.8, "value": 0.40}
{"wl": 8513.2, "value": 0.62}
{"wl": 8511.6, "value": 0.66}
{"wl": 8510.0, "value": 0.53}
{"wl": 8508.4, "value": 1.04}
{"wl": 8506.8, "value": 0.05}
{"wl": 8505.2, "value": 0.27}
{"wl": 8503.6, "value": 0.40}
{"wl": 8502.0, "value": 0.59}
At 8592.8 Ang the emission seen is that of Halpha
